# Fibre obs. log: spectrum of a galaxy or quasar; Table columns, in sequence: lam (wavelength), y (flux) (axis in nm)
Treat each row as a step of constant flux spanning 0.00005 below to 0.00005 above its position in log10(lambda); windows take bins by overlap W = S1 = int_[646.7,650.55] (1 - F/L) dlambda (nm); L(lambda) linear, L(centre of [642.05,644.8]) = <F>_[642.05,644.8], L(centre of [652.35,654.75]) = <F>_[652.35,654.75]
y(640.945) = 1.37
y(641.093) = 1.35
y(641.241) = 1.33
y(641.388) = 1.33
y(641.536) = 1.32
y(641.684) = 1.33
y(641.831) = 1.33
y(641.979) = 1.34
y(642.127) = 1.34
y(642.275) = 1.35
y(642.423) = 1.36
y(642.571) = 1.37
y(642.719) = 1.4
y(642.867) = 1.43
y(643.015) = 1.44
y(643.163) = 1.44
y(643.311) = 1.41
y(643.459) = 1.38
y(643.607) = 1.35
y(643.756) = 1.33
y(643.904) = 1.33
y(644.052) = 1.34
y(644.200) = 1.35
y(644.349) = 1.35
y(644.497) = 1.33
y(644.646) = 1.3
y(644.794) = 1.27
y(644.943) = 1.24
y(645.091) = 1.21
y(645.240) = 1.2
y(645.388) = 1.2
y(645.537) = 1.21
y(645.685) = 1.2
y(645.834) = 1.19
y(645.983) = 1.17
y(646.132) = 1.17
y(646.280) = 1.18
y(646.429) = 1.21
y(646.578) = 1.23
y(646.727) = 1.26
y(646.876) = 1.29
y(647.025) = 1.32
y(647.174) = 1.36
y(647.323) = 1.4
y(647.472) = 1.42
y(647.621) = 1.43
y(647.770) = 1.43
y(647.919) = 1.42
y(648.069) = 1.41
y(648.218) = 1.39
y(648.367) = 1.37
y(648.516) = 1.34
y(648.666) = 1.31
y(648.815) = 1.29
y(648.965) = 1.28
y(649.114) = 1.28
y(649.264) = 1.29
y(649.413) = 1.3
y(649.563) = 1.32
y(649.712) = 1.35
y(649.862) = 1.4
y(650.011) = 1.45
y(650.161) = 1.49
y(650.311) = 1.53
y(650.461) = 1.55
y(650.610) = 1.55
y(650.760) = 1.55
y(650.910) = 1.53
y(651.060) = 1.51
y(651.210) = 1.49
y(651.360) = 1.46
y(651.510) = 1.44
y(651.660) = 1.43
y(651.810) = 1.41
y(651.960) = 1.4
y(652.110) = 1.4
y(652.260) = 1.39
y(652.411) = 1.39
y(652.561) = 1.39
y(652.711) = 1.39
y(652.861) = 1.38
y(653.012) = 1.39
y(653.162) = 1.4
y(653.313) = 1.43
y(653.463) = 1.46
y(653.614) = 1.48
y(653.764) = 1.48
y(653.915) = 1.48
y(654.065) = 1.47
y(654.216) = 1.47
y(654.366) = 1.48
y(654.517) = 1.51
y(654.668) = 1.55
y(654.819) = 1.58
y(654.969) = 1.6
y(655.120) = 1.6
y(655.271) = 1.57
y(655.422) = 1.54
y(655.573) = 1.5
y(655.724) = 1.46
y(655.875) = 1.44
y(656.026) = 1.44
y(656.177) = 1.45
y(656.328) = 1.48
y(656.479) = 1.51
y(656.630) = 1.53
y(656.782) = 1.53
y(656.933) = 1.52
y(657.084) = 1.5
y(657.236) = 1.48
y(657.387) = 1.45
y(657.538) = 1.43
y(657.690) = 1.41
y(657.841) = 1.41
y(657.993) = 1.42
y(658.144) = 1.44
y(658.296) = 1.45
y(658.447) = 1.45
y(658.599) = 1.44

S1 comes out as 0.09 nm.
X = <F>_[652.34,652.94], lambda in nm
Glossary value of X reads 1.39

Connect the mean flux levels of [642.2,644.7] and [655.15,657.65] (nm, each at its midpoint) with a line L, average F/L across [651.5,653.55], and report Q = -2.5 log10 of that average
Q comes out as 0.04 mag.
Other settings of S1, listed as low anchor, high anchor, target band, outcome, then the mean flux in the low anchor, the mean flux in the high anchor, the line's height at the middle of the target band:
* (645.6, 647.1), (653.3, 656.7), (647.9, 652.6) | -0.22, 1.22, 1.5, 1.35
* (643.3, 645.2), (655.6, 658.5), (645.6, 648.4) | 0.09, 1.32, 1.46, 1.35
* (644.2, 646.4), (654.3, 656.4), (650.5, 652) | -0.09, 1.23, 1.51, 1.4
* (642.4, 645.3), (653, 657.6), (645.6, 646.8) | 0.15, 1.34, 1.49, 1.37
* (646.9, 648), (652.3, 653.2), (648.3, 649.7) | 0.08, 1.39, 1.39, 1.39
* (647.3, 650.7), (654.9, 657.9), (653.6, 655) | -0.04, 1.39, 1.49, 1.46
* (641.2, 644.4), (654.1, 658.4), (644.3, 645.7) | 0.13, 1.36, 1.49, 1.38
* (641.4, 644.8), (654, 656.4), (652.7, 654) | 0.04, 1.36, 1.51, 1.49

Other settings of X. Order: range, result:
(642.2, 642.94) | 1.38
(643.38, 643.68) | 1.37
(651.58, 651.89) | 1.42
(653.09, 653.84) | 1.45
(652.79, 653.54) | 1.41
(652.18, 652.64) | 1.39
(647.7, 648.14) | 1.42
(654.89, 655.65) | 1.56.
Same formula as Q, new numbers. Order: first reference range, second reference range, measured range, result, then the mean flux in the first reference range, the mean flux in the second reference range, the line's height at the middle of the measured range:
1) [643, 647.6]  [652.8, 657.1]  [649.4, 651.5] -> -0.052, 1.29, 1.49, 1.4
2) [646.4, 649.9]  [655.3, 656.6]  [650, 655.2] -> -0.039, 1.34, 1.48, 1.42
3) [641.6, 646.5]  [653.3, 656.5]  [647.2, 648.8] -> -0.009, 1.3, 1.5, 1.38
